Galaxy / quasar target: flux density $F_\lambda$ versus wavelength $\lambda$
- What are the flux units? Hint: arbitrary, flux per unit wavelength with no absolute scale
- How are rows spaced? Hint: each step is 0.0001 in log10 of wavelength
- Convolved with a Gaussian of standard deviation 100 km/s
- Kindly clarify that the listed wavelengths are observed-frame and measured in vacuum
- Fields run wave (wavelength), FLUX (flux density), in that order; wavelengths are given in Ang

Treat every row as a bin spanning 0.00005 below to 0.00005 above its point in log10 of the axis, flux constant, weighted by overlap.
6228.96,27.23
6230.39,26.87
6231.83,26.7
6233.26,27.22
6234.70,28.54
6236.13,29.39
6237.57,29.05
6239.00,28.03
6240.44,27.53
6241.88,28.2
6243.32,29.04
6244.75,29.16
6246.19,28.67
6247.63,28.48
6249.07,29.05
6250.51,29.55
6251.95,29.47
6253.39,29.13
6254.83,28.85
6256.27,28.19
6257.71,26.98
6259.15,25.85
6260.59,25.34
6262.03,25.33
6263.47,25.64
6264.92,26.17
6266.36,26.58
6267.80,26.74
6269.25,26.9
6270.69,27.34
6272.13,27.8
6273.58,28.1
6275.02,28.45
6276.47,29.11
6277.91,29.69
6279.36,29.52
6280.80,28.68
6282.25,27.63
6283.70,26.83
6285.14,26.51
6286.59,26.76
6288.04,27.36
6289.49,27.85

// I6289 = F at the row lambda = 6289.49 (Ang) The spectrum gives 27.85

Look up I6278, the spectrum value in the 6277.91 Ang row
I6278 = 29.69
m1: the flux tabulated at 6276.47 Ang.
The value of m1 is 29.11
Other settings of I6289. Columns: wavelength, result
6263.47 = 25.64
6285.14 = 26.51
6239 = 28.03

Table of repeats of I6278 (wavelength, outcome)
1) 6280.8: 28.68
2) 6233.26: 27.22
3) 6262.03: 25.33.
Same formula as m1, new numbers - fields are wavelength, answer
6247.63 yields 28.48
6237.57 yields 29.05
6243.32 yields 29.04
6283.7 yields 26.83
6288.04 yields 27.36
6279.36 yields 29.52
